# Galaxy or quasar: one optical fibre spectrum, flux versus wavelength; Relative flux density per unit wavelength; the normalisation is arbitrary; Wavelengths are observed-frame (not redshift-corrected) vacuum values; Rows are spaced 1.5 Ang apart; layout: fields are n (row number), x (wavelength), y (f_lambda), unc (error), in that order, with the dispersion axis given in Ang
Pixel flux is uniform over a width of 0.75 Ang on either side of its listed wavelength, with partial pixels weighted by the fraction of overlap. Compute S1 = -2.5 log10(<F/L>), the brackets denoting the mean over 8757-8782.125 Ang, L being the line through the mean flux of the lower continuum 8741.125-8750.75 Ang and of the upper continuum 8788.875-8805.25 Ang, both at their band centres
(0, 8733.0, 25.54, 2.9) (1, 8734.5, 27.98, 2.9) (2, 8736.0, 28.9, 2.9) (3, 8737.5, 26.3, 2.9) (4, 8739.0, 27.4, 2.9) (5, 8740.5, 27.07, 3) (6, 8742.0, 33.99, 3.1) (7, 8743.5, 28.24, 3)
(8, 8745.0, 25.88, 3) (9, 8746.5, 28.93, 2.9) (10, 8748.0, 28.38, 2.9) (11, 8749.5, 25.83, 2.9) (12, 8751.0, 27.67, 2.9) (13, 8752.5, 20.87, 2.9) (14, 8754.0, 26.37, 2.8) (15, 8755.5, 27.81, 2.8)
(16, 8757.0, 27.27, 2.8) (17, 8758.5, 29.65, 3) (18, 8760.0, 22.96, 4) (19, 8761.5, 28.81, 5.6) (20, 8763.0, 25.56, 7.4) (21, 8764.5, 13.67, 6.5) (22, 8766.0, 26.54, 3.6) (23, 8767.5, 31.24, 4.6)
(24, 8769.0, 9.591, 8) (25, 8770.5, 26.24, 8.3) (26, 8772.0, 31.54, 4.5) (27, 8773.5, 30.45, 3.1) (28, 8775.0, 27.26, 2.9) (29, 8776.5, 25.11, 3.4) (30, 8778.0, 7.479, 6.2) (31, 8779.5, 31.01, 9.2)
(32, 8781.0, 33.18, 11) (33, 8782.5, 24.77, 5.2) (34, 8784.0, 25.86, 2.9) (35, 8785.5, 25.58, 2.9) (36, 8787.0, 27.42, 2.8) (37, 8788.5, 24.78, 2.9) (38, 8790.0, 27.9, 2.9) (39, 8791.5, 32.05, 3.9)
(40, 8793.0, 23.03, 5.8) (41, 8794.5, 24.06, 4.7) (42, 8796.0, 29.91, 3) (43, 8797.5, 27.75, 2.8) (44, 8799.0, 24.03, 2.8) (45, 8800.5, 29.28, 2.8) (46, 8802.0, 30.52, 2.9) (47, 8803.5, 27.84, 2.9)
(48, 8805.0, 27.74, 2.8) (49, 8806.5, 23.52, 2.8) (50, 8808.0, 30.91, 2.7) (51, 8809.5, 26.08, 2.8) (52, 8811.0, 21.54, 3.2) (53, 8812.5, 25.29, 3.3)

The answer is 0.12 mag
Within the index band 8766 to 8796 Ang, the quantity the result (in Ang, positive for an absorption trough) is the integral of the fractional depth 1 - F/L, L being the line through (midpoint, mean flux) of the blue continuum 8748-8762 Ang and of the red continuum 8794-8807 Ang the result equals 1.22 Ang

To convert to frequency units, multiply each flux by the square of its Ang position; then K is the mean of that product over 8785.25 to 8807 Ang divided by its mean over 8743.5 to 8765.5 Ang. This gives 1.06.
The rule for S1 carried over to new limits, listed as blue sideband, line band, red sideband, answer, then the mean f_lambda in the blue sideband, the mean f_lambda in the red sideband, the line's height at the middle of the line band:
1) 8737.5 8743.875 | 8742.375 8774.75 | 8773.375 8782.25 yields 0.05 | 28.9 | 25.4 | 27.2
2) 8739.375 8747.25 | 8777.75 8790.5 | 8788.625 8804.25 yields 0.07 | 28.8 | 27.5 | 27.8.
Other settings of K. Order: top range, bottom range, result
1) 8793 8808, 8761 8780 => 1.14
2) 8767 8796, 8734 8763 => 0.95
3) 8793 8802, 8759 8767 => 1.14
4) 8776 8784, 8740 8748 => 0.85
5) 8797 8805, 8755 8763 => 1.04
